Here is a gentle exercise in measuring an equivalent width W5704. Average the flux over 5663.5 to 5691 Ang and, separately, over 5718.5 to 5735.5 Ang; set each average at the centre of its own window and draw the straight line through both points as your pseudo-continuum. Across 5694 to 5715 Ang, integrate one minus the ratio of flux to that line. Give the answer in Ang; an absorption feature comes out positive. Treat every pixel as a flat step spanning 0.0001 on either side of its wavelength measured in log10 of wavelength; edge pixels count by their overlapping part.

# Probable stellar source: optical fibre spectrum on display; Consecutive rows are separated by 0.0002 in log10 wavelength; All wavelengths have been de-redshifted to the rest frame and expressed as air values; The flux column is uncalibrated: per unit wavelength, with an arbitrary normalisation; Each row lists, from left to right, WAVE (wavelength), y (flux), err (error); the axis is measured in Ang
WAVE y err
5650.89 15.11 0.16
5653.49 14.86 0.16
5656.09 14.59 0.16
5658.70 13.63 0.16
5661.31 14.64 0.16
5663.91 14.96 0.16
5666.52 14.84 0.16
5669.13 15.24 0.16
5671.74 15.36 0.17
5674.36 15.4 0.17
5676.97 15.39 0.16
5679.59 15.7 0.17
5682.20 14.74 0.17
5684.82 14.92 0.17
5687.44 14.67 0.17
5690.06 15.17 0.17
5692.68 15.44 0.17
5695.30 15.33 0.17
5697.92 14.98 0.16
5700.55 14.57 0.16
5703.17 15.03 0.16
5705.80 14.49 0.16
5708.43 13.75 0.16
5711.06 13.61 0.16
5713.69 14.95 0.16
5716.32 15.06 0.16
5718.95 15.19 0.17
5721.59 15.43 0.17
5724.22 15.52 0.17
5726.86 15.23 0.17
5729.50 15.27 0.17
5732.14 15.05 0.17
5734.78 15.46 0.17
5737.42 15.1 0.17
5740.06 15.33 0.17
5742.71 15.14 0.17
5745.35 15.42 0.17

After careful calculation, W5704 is 0.9 Ang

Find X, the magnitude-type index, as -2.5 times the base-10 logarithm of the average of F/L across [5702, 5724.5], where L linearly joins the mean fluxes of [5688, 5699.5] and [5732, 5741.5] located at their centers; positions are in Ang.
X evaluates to 0.03 mag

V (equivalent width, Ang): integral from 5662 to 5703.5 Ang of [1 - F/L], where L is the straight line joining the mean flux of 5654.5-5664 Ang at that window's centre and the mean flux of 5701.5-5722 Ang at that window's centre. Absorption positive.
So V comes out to -1.7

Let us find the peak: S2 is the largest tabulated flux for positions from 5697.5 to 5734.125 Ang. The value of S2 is 15.52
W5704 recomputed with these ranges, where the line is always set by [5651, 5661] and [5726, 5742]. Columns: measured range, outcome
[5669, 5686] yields -0.66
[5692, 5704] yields -0.14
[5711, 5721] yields 0.11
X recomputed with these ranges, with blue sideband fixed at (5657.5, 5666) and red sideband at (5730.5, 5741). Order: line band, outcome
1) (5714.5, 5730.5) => -0.01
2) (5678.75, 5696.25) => -0.03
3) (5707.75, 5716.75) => 0.05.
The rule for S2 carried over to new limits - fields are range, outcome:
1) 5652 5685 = 15.7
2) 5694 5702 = 15.33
